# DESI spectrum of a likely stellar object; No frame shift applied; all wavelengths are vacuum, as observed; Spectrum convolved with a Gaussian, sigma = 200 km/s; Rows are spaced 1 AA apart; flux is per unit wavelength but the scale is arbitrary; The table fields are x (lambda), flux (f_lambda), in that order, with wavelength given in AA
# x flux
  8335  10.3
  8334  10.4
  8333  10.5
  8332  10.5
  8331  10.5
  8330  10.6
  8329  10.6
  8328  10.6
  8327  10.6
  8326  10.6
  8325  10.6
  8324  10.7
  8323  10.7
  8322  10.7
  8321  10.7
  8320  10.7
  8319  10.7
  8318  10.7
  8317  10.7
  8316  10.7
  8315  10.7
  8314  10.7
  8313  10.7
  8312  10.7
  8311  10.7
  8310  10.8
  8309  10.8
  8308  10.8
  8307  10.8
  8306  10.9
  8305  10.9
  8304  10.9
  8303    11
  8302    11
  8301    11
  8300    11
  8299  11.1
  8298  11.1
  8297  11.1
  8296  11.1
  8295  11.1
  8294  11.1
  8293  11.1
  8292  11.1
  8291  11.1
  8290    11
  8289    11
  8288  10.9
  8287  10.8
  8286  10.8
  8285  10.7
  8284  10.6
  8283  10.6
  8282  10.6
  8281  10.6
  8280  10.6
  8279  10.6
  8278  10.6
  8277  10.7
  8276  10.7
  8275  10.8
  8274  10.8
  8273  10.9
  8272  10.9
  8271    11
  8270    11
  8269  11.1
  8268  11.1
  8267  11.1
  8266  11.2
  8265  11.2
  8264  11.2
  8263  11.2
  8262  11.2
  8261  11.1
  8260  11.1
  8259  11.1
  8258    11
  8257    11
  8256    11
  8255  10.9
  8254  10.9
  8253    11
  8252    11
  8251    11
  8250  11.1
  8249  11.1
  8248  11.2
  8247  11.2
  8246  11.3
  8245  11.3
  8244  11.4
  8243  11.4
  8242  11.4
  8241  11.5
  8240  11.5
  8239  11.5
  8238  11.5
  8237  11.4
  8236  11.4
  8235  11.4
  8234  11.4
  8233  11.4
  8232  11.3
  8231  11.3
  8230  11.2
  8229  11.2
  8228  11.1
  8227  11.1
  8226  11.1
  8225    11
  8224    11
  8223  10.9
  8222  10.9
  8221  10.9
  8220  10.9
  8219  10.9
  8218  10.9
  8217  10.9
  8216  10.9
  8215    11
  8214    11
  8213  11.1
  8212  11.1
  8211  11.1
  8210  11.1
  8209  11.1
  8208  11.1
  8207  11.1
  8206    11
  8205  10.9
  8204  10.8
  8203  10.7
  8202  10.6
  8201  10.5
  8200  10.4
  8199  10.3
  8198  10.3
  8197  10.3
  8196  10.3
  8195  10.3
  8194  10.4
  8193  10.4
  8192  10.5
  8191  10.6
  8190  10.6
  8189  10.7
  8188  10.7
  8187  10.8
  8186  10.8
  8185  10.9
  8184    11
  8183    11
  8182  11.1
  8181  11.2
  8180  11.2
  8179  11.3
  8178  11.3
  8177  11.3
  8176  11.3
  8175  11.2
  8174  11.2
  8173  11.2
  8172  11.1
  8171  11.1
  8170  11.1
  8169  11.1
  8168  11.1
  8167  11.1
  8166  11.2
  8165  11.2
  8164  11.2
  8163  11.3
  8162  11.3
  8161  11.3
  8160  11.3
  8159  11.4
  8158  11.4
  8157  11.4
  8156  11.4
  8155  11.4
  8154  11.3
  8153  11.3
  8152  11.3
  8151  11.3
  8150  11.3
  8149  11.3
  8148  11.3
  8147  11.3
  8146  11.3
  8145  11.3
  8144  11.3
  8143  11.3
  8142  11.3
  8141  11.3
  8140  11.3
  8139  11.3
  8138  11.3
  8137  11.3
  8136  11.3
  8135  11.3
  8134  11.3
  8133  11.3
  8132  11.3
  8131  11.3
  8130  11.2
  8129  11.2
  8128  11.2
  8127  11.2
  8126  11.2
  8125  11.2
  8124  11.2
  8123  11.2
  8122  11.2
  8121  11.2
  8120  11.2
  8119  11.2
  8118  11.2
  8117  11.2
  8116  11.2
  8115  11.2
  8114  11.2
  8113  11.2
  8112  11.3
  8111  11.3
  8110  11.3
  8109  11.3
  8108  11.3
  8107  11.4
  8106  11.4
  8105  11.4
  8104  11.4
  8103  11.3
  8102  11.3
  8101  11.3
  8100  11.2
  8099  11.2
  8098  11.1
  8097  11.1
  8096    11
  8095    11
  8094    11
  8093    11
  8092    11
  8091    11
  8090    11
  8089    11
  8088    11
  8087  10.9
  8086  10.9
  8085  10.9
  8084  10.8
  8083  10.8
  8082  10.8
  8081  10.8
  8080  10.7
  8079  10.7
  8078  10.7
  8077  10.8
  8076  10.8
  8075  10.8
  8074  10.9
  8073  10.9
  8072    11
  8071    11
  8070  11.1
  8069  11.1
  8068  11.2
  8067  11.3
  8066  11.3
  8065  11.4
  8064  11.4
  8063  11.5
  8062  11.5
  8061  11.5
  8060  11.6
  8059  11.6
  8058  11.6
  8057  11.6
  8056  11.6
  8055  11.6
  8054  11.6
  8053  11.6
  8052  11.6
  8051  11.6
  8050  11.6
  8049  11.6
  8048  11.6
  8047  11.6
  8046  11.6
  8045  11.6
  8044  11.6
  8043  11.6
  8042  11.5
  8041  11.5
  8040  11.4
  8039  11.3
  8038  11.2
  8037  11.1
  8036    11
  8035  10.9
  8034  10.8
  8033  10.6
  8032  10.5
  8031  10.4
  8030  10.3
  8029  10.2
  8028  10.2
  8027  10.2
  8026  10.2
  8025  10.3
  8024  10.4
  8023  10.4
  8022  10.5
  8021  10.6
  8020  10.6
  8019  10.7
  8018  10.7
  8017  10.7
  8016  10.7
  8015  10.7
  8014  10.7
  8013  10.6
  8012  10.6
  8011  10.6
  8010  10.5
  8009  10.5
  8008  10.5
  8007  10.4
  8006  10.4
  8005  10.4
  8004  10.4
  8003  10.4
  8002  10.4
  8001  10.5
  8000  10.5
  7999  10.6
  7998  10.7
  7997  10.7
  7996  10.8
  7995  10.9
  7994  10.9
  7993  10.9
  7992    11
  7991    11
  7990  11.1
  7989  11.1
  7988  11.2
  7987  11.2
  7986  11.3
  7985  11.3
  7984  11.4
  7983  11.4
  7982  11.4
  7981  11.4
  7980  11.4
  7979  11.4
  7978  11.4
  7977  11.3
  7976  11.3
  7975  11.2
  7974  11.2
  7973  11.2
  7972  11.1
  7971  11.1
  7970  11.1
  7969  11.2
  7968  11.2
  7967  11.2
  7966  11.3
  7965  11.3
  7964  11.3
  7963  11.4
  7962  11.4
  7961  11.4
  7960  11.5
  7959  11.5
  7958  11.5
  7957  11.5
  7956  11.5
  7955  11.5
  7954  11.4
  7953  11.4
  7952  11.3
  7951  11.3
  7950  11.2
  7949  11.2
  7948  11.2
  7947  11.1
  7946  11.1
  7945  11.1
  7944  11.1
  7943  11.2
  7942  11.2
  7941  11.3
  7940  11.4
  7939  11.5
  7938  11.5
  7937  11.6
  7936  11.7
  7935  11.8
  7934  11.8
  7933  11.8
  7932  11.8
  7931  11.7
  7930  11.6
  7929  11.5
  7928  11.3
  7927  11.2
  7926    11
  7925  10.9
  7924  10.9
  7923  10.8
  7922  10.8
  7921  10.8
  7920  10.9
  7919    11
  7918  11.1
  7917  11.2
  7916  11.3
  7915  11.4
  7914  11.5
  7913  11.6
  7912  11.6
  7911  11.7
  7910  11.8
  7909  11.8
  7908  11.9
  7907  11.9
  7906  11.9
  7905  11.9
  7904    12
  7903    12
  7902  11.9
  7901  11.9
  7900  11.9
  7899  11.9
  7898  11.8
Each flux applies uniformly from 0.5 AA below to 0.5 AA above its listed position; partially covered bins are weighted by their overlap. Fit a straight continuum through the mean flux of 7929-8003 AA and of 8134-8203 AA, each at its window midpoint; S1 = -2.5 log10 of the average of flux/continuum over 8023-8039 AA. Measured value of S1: 0.06 mag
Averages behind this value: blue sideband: 11.2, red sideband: 11.1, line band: 10.6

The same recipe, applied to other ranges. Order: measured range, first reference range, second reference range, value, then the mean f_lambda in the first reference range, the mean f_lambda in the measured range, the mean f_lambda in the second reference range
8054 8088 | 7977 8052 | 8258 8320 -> -0.02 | 10.9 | 11.1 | 10.9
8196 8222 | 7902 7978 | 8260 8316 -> 0.02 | 11.4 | 10.8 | 10.9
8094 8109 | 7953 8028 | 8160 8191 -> -0.02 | 10.9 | 11.2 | 11.1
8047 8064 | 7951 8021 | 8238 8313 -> -0.05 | 11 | 11.6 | 11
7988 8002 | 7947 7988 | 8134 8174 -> 0.05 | 11.3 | 10.8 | 11.3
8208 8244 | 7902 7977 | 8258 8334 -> -0.02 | 11.4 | 11.2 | 10.8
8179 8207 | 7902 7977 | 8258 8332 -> 0.03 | 11.4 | 10.7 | 10.9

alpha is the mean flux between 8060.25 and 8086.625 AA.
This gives 11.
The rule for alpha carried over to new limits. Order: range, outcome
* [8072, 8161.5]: 11.2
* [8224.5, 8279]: 11.1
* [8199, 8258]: 11.1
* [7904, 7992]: 11.3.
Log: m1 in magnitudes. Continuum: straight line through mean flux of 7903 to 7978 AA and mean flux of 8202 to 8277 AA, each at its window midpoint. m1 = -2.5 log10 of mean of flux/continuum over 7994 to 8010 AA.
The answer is 0.08 mag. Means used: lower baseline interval 11.4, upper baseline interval 11.1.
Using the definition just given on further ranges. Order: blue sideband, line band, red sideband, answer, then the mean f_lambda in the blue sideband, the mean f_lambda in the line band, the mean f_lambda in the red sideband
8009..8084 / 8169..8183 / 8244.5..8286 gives -0.020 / 11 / 11.2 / 11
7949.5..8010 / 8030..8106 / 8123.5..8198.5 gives -0.007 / 11.1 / 11.2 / 11.1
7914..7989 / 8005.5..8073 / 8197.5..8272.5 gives 0.020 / 11.3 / 11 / 11.1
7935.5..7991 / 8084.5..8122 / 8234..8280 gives 0.005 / 11.3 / 11.2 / 11.1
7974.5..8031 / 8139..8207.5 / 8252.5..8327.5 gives -0.020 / 10.8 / 11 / 10.9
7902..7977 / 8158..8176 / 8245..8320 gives -0.012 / 11.4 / 11.2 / 10.9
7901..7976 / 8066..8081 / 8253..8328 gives 0.025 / 11.4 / 10.9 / 10.9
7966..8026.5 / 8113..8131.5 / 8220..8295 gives -0.024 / 10.9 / 11.2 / 11.1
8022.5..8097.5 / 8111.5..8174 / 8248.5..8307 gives -0.022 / 11.1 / 11.3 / 11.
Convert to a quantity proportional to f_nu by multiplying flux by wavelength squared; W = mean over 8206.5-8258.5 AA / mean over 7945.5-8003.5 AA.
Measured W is 1.1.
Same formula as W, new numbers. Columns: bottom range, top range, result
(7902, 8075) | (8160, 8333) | 1.05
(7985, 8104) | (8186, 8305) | 1.05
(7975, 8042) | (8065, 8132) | 1.05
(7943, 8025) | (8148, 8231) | 1.05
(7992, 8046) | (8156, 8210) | 1.06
